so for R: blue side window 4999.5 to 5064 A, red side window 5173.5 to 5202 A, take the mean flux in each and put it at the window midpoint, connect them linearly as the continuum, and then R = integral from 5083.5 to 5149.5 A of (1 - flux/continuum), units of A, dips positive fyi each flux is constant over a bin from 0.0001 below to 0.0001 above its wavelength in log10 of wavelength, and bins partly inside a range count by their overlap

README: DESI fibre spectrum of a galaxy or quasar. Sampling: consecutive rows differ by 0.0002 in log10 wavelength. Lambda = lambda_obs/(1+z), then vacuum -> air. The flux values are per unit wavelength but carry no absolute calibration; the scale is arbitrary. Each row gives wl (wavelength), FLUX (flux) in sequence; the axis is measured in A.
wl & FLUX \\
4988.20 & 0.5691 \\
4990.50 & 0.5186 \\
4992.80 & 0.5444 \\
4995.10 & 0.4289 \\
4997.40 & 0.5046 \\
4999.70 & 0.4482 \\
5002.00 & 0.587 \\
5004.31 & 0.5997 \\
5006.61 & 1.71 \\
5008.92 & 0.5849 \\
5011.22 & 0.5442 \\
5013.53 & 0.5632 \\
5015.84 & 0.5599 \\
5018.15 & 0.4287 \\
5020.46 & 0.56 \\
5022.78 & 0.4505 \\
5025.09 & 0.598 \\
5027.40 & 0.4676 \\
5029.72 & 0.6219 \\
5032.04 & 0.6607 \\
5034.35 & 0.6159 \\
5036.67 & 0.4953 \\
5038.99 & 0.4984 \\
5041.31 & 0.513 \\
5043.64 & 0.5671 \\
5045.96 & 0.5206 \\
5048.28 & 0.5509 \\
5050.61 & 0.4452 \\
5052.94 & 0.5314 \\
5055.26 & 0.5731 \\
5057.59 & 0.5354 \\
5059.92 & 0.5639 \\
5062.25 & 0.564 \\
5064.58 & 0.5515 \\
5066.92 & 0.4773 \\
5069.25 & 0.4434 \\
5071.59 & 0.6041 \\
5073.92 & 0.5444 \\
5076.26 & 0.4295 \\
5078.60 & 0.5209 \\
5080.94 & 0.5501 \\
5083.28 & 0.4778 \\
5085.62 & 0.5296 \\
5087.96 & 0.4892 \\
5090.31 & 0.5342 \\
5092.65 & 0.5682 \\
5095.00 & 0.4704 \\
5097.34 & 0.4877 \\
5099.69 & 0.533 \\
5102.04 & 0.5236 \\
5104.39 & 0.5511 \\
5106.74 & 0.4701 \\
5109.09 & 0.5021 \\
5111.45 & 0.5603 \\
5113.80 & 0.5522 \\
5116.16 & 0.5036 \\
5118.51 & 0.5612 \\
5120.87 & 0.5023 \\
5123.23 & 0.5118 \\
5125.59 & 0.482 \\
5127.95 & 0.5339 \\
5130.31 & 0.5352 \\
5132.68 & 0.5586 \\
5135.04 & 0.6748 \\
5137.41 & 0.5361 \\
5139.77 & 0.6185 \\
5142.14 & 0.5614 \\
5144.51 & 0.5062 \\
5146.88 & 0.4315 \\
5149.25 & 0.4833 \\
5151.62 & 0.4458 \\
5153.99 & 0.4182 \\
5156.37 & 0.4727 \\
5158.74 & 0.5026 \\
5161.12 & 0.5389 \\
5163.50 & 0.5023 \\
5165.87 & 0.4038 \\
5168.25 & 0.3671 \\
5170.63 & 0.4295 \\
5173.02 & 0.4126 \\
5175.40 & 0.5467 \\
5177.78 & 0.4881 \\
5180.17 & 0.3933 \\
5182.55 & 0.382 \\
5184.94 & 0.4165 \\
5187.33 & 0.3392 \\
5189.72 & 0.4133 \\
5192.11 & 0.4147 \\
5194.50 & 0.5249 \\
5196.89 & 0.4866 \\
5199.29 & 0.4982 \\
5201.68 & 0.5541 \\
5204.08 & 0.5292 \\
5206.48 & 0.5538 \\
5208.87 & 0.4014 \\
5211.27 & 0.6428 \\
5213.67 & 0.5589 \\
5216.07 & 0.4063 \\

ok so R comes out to -2.04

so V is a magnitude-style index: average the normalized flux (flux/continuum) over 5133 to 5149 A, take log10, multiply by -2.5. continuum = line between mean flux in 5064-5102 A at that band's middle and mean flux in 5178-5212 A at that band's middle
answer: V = -0.13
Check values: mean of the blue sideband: 0.513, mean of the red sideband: 0.466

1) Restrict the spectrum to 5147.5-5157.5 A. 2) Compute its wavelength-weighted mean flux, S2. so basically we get 0.454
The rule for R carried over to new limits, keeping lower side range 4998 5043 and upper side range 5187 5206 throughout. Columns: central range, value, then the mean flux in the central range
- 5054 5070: 1.2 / 0.532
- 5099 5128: 0.9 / 0.521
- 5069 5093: 1.8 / 0.518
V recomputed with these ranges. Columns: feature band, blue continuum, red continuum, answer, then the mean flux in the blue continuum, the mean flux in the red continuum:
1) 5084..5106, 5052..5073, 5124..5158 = 0.02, 0.539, 0.518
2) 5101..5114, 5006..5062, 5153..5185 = -0.04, 0.578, 0.449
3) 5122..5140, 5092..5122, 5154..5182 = -0.12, 0.521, 0.456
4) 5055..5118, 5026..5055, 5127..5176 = 0.00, 0.542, 0.498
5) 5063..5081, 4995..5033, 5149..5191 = 0.07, 0.612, 0.441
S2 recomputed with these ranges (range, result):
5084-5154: 0.523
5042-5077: 0.528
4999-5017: 0.706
